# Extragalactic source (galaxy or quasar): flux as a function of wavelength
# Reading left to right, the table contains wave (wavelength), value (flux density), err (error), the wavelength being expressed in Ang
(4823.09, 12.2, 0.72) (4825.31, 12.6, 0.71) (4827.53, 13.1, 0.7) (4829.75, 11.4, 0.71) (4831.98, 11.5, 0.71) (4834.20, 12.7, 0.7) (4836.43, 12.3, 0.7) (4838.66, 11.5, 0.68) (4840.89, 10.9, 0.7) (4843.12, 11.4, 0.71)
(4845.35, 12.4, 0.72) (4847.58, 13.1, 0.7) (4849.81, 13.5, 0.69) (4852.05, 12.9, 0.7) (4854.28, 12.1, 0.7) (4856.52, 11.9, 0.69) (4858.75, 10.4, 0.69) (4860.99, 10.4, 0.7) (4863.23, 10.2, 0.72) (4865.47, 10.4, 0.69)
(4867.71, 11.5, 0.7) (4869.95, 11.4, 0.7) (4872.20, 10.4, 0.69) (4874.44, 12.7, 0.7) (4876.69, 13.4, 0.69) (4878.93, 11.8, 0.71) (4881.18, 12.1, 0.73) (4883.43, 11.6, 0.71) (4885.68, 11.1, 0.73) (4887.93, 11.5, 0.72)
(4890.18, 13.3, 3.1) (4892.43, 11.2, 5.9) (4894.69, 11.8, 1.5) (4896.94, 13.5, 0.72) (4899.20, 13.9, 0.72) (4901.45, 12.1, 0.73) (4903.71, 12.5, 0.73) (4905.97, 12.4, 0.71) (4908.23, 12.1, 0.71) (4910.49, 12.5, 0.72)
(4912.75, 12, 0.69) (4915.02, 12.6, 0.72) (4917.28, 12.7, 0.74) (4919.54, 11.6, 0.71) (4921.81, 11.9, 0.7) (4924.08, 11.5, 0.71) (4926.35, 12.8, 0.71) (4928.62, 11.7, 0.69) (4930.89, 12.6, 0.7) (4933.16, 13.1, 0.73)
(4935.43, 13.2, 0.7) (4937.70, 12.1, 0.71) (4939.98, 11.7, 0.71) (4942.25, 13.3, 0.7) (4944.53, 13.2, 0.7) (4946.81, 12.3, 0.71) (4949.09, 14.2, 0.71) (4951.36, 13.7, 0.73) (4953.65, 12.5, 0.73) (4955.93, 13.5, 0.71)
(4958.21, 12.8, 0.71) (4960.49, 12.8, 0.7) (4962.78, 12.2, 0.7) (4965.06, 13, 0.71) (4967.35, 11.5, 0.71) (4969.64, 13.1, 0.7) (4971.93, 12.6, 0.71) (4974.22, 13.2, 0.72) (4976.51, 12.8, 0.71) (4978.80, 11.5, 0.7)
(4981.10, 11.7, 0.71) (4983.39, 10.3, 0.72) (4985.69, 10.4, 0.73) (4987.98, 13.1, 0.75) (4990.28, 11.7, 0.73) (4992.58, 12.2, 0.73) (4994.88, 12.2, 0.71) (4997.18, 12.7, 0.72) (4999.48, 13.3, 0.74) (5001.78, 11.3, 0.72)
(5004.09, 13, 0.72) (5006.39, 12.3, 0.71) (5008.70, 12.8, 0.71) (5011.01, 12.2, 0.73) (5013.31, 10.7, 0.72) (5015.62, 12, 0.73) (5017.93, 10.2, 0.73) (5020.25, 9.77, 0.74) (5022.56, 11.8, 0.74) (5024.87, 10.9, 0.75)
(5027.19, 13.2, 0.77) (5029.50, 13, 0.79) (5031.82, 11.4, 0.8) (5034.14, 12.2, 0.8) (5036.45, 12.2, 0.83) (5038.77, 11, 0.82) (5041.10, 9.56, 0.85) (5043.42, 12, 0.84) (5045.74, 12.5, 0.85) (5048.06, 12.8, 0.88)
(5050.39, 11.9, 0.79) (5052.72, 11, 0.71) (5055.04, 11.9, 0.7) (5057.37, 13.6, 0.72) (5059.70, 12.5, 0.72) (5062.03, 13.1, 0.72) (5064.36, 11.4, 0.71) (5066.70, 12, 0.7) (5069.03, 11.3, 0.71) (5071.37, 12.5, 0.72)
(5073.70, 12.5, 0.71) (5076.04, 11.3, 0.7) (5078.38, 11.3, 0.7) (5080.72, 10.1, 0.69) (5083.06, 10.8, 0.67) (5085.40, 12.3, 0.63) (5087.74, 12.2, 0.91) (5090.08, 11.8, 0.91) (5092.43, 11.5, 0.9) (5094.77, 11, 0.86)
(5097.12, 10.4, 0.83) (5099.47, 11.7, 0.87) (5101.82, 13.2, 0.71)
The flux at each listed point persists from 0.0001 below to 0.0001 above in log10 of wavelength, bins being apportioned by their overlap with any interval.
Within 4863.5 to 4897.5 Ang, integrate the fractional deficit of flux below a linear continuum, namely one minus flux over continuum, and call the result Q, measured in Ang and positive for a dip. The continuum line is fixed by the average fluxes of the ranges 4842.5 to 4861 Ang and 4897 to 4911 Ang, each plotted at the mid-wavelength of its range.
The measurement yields 1.8 Ang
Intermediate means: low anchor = 12.1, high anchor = 12.7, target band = 11.8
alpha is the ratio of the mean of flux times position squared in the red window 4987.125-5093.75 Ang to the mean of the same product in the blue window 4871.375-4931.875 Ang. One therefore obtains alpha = 1.03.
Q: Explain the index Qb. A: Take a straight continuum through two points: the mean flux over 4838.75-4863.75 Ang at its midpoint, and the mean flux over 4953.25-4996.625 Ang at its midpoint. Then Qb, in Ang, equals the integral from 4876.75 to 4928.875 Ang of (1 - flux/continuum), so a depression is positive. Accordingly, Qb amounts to -1.02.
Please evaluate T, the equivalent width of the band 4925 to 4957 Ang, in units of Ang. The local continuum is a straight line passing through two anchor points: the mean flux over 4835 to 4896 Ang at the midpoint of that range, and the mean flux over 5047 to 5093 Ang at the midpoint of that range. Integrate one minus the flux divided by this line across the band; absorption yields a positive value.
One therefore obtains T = -2.8 Ang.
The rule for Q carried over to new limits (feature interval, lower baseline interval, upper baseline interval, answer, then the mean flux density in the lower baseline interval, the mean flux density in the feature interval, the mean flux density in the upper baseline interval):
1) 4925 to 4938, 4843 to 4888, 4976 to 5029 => -0.90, 11.7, 12.6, 11.8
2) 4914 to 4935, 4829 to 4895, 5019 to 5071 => -0.91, 11.8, 12.3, 11.9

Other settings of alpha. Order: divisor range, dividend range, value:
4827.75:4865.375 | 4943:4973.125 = 1.14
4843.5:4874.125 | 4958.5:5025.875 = 1.09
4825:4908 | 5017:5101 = 1.06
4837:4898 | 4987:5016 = 1.10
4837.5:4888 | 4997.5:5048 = 1.08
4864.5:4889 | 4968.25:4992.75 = 1.08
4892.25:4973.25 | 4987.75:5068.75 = 0.99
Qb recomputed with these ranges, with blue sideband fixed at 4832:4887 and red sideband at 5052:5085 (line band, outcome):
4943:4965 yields -2.32 Ang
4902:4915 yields -0.61 Ang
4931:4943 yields -0.89 Ang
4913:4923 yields -0.35 Ang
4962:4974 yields -0.77 Ang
